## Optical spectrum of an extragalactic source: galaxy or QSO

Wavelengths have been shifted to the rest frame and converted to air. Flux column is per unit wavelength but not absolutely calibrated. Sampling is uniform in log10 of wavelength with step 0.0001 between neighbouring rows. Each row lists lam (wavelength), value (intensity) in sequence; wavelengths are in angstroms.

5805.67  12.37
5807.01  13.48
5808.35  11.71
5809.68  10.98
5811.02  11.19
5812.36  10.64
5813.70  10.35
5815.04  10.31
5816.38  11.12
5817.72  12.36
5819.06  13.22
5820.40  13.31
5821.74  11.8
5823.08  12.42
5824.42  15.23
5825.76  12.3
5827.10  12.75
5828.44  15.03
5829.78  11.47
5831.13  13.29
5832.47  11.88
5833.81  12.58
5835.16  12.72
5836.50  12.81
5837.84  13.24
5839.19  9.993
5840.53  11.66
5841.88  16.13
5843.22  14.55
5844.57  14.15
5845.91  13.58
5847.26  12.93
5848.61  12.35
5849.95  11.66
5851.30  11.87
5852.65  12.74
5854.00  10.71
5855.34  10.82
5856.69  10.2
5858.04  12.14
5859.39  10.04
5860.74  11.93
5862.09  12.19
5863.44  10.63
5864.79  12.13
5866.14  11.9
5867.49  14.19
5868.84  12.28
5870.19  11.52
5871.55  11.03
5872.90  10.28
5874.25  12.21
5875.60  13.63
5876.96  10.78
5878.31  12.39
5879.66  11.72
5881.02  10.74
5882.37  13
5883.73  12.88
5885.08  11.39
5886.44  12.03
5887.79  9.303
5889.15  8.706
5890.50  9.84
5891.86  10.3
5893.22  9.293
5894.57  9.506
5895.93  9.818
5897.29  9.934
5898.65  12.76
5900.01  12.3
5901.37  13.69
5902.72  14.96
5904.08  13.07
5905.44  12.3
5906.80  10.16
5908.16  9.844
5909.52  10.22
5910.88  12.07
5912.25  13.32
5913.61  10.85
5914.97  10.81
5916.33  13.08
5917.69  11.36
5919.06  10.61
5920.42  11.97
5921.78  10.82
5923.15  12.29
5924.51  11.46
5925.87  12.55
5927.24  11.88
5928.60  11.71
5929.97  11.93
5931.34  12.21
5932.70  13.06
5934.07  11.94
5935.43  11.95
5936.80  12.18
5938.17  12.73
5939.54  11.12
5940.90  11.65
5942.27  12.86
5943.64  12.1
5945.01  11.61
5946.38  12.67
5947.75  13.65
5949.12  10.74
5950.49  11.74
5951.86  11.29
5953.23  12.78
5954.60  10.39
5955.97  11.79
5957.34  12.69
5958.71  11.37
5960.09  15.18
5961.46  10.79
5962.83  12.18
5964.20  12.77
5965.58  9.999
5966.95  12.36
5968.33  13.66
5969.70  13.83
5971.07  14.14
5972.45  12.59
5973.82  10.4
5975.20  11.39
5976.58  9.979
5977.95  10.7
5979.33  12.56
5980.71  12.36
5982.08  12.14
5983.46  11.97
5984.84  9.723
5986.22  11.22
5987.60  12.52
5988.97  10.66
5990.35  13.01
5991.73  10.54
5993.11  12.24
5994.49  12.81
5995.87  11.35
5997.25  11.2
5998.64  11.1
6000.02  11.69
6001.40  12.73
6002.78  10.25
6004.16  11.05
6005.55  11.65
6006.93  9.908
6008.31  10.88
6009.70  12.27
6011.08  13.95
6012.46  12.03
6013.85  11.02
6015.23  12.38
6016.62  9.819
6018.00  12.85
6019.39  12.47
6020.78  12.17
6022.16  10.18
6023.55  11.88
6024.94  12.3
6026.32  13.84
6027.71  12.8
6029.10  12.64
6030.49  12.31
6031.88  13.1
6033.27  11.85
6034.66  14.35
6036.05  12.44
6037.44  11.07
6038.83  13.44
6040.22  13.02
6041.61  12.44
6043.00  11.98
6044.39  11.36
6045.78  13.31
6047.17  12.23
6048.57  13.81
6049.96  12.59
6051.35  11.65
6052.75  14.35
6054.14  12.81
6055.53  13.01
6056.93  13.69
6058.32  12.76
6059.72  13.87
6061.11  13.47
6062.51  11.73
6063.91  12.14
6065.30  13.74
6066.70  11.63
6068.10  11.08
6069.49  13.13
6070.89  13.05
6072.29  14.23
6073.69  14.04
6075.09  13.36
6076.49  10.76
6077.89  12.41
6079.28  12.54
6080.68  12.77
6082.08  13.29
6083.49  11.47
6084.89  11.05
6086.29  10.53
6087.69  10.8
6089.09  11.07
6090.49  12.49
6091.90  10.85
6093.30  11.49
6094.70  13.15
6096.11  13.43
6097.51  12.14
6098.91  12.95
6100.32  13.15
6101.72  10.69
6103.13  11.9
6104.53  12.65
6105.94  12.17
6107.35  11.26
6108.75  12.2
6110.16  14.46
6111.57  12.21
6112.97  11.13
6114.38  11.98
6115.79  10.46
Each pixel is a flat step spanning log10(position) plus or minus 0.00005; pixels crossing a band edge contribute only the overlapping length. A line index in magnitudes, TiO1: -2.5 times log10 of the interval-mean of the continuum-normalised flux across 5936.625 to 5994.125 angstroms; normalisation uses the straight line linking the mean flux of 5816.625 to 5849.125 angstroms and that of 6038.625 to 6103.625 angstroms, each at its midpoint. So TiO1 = 0.06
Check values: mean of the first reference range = 13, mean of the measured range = 12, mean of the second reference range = 12.5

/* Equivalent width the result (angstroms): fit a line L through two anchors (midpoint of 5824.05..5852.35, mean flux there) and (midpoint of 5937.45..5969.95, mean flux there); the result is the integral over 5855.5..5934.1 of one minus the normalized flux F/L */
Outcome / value 6.1 angstroms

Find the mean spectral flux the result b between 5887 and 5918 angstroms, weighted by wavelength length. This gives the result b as 11.2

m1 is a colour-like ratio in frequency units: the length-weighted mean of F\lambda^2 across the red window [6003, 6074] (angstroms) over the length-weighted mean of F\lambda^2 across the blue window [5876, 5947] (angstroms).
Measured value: 1.1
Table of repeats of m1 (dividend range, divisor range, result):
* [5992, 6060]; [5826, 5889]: 1.07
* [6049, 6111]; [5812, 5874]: 1.10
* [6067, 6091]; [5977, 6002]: 1.08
